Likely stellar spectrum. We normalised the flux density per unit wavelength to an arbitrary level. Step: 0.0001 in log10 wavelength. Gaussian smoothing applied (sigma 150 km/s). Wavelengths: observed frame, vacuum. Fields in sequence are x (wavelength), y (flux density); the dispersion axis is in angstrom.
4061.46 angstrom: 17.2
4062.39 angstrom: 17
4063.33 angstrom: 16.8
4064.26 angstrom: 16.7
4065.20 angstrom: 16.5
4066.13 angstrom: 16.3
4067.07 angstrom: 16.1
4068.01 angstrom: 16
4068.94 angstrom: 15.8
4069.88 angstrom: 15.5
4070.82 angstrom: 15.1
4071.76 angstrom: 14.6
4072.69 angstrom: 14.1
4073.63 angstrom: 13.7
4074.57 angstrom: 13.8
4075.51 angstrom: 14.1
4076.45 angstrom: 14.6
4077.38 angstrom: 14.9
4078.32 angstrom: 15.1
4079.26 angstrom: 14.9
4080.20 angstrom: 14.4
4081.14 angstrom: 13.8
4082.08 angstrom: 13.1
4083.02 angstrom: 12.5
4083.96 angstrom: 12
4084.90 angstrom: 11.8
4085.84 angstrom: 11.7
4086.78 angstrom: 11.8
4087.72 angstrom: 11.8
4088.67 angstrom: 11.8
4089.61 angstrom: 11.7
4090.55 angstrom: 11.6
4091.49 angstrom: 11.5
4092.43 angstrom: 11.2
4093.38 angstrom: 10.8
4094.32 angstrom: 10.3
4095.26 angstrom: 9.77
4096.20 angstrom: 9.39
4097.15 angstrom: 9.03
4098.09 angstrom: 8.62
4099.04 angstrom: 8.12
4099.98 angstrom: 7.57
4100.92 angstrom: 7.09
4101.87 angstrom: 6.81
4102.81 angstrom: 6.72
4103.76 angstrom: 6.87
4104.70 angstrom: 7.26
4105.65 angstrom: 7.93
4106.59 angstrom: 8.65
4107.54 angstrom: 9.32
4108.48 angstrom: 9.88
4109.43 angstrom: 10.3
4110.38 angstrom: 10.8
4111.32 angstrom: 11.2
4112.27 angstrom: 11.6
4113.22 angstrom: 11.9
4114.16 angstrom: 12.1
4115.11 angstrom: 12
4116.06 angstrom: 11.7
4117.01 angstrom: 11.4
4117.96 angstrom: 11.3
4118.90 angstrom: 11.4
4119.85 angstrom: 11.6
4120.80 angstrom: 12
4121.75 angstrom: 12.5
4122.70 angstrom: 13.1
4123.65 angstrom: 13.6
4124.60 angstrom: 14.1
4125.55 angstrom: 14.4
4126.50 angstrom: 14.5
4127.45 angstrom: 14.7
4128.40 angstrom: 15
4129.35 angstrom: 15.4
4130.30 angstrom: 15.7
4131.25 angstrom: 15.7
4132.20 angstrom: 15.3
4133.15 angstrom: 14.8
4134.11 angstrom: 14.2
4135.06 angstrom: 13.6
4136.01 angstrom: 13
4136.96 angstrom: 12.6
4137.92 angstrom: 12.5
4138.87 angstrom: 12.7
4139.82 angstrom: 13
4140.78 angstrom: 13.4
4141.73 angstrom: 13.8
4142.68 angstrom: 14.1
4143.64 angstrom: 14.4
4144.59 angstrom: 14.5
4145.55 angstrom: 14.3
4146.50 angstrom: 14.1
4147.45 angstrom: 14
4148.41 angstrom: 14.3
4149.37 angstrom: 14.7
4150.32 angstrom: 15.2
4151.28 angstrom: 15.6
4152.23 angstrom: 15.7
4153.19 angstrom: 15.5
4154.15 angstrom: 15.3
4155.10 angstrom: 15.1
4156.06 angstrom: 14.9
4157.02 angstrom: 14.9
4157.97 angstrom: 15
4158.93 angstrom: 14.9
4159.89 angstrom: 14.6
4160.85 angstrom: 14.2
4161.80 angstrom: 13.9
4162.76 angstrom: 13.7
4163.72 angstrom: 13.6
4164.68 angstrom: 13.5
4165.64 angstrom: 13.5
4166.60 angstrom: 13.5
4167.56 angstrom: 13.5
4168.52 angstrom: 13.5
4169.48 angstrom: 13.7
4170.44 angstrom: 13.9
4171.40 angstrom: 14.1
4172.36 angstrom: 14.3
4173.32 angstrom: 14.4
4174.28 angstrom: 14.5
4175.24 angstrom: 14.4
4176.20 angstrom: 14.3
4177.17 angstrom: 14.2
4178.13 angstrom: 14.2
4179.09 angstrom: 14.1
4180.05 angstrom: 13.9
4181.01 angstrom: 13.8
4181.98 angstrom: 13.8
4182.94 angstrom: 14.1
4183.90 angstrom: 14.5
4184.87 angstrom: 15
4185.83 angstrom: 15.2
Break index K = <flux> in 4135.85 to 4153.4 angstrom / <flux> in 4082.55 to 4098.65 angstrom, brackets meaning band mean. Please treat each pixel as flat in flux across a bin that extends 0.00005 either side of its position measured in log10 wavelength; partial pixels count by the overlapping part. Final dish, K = 1.28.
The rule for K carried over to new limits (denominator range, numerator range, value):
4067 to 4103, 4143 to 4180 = 1.18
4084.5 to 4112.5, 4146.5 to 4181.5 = 1.47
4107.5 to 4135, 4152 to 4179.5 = 1.11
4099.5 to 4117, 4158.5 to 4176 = 1.48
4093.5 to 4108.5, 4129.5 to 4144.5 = 1.67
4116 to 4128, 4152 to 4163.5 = 1.15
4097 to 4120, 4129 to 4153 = 1.48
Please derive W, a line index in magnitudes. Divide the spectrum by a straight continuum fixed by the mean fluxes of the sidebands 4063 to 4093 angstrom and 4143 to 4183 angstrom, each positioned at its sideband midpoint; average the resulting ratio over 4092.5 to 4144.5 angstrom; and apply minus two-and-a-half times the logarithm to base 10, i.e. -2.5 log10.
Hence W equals 0.20 mag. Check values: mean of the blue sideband 13.9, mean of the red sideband 14.3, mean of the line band 11.7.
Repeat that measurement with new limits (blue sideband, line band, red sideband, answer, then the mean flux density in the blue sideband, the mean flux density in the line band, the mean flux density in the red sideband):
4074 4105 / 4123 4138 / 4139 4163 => -0.08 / 11.1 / 14.3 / 14.5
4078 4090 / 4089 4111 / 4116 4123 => 0.32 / 12.8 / 9.22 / 11.9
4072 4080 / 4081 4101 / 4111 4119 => 0.23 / 14.4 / 10.8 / 11.6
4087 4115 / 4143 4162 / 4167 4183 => -0.16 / 9.76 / 14.8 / 14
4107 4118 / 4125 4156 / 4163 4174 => -0.16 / 11.1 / 14.4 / 13.8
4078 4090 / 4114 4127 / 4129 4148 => 0.09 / 12.8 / 12.6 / 14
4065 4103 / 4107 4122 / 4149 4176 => 0.17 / 12.3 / 11.3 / 14.4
